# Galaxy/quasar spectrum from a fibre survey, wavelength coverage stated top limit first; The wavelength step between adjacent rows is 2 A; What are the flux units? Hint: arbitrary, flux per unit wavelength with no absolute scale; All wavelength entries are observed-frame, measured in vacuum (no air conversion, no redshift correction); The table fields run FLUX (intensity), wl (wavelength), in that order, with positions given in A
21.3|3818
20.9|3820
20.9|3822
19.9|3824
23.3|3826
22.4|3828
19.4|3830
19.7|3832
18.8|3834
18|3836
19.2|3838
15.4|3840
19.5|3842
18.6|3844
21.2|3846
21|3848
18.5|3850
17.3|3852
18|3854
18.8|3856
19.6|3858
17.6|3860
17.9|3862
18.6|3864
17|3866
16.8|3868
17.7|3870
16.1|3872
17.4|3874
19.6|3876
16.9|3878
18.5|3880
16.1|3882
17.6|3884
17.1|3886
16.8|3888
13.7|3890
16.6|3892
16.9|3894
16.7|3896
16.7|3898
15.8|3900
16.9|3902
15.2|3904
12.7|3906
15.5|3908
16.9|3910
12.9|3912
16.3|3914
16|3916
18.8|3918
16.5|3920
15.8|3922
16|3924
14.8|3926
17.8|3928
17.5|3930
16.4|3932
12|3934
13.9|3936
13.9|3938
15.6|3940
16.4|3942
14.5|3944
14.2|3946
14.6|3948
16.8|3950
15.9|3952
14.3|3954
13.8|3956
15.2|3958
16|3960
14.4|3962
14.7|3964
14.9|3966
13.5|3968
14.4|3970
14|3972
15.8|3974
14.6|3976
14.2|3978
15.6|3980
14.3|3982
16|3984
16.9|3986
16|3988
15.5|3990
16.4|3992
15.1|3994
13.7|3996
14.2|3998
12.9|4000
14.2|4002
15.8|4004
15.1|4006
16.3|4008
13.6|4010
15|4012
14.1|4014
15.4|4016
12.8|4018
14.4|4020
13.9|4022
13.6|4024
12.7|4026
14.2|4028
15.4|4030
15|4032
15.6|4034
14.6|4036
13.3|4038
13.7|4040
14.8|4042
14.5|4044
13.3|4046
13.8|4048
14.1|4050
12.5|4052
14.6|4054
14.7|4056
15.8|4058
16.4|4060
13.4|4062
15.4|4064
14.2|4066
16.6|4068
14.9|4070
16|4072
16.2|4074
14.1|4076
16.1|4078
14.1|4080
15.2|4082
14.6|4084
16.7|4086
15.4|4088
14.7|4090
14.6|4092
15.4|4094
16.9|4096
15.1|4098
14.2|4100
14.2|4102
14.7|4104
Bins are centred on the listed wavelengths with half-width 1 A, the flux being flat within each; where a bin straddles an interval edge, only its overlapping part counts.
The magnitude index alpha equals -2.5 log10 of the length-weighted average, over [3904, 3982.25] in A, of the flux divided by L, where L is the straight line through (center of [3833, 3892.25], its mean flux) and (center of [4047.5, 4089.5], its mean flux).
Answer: 0.108 mag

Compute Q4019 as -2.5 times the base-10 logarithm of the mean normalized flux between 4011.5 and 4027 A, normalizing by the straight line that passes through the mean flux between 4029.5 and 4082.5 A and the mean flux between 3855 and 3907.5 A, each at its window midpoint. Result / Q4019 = 0.09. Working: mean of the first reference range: 17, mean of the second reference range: 14.7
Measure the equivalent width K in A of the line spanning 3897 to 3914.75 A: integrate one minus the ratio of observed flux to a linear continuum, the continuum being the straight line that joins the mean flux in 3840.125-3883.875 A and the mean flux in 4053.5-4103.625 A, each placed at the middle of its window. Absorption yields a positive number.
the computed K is 2.16 A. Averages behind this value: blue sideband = 18.2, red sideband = 15.2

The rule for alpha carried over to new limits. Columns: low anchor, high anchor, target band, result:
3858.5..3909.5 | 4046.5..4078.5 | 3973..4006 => 0.04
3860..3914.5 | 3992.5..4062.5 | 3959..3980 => 0.04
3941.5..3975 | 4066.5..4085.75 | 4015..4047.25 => 0.07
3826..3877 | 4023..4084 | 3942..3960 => 0.11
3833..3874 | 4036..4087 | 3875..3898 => 0.05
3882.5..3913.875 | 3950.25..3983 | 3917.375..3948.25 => -0.01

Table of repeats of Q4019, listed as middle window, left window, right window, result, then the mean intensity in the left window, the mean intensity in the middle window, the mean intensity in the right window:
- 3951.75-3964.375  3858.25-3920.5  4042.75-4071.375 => 0.069 mag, 16.7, 14.9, 14.6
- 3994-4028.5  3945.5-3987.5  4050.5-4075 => 0.056 mag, 15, 14.3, 15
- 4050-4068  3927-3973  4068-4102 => 0.037 mag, 15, 14.7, 15.3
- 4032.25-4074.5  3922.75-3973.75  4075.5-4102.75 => 0.031 mag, 15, 14.7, 15.1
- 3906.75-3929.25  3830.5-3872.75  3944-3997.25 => 0.027 mag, 18.4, 16.1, 15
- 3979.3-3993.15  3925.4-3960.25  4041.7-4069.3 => -0.061 mag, 15.2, 15.8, 14.6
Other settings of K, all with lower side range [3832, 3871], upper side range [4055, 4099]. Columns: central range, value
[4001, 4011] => 0.8 A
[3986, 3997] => 0.7 A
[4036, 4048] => 1.4 A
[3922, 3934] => 0.9 A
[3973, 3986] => 1.1 A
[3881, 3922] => 3.8 A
